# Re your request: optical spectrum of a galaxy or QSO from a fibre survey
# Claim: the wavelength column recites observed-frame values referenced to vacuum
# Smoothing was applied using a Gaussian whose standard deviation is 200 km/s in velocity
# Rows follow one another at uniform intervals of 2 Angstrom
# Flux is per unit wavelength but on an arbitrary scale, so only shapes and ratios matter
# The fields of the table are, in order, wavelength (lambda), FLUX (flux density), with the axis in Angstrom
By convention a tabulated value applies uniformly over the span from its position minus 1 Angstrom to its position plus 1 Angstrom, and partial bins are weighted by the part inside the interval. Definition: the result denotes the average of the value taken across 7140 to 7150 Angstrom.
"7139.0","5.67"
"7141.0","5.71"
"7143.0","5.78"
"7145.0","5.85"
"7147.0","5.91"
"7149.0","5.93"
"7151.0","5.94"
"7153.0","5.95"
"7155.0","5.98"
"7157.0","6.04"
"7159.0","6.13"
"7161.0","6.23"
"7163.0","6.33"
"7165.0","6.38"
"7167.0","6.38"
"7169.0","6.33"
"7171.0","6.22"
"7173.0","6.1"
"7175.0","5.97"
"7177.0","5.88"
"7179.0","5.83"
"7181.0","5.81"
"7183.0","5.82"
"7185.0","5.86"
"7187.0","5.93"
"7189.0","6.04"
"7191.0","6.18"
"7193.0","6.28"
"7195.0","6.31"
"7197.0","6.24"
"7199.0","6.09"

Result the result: 5.84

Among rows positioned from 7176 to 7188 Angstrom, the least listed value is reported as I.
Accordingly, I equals 5.81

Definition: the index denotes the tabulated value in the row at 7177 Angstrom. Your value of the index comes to 5.88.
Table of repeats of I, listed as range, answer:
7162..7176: 5.97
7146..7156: 5.91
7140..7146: 5.71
